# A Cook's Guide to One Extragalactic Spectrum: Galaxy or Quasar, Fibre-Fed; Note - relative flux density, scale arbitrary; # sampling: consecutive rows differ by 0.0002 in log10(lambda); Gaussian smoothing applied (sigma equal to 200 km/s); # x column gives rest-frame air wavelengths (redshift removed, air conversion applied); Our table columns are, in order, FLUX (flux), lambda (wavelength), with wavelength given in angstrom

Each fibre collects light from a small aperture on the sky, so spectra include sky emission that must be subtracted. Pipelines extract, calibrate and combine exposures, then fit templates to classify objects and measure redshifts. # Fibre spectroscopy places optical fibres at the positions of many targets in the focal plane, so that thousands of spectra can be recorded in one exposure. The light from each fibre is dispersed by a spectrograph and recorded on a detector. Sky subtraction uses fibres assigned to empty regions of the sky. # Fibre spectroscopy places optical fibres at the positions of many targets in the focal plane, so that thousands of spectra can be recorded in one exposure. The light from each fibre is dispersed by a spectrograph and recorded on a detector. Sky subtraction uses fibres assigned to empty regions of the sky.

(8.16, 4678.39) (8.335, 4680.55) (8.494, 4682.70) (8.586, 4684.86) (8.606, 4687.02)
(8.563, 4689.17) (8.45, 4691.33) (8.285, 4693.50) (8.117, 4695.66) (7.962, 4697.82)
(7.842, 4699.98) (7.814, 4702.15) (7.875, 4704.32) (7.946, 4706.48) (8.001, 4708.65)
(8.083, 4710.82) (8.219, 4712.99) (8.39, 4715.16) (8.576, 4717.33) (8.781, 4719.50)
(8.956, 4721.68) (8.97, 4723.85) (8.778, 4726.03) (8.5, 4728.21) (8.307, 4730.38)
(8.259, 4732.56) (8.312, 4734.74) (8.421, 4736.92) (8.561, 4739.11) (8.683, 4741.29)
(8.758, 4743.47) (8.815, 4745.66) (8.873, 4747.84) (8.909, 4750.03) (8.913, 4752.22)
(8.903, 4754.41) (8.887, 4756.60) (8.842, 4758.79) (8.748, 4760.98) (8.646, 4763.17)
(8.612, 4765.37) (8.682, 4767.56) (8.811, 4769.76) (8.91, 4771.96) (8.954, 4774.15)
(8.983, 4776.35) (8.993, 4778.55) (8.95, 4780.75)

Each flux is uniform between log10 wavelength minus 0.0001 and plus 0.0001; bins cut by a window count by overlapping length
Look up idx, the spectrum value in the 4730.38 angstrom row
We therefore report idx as 8.307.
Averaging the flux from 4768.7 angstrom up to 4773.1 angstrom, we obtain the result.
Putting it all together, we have 8.87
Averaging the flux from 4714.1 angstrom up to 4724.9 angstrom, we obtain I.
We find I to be 8.74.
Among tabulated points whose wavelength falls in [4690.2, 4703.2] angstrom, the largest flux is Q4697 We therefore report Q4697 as 8.45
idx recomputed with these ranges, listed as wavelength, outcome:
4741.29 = 8.683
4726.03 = 8.778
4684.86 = 8.586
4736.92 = 8.421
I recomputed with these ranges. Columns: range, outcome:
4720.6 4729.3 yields 8.81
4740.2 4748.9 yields 8.79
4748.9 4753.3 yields 8.9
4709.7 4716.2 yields 8.23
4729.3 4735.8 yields 8.29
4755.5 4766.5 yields 8.75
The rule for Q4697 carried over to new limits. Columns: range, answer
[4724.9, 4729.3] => 8.778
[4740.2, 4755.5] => 8.913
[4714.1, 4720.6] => 8.781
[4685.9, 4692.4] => 8.606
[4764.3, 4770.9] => 8.811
